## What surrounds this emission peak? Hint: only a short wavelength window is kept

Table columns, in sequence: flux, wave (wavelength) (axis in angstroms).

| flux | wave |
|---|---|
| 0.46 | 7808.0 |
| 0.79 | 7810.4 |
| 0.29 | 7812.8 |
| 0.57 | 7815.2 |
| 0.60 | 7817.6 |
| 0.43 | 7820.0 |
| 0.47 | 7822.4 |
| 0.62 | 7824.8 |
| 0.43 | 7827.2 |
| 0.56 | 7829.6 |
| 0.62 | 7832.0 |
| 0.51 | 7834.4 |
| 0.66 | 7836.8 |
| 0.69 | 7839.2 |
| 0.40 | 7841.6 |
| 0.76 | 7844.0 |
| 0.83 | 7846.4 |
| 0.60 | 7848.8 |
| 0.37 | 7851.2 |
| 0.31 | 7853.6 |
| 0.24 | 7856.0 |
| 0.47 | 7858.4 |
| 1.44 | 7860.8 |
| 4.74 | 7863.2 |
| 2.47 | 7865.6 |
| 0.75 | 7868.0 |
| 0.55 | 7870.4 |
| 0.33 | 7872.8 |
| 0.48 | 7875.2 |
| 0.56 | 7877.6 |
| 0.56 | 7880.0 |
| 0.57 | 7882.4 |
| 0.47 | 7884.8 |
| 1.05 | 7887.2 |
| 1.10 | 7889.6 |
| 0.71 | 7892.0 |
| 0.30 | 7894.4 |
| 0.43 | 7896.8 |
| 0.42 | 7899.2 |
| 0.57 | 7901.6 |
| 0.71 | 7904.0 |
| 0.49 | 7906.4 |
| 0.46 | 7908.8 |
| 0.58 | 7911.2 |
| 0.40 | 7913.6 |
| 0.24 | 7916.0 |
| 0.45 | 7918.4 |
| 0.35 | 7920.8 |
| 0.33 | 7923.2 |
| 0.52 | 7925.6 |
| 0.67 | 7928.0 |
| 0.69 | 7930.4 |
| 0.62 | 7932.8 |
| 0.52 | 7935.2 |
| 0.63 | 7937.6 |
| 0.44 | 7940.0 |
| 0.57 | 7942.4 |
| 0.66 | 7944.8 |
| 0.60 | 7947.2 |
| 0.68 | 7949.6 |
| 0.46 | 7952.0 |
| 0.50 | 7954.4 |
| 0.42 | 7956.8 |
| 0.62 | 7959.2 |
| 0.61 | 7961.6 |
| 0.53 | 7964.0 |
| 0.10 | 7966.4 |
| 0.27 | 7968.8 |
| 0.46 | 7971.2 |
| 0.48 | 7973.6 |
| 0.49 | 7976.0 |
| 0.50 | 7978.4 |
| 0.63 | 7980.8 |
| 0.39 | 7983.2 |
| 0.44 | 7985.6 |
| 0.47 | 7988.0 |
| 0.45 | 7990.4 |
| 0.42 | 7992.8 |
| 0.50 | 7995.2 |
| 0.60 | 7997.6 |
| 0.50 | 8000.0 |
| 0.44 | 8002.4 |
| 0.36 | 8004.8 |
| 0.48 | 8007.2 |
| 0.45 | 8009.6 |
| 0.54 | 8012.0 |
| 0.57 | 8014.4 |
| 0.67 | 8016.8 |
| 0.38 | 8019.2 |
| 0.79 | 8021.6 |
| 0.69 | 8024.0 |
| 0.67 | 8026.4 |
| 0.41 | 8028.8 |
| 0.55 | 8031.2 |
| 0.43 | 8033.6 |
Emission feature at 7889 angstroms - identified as [N II] 6583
